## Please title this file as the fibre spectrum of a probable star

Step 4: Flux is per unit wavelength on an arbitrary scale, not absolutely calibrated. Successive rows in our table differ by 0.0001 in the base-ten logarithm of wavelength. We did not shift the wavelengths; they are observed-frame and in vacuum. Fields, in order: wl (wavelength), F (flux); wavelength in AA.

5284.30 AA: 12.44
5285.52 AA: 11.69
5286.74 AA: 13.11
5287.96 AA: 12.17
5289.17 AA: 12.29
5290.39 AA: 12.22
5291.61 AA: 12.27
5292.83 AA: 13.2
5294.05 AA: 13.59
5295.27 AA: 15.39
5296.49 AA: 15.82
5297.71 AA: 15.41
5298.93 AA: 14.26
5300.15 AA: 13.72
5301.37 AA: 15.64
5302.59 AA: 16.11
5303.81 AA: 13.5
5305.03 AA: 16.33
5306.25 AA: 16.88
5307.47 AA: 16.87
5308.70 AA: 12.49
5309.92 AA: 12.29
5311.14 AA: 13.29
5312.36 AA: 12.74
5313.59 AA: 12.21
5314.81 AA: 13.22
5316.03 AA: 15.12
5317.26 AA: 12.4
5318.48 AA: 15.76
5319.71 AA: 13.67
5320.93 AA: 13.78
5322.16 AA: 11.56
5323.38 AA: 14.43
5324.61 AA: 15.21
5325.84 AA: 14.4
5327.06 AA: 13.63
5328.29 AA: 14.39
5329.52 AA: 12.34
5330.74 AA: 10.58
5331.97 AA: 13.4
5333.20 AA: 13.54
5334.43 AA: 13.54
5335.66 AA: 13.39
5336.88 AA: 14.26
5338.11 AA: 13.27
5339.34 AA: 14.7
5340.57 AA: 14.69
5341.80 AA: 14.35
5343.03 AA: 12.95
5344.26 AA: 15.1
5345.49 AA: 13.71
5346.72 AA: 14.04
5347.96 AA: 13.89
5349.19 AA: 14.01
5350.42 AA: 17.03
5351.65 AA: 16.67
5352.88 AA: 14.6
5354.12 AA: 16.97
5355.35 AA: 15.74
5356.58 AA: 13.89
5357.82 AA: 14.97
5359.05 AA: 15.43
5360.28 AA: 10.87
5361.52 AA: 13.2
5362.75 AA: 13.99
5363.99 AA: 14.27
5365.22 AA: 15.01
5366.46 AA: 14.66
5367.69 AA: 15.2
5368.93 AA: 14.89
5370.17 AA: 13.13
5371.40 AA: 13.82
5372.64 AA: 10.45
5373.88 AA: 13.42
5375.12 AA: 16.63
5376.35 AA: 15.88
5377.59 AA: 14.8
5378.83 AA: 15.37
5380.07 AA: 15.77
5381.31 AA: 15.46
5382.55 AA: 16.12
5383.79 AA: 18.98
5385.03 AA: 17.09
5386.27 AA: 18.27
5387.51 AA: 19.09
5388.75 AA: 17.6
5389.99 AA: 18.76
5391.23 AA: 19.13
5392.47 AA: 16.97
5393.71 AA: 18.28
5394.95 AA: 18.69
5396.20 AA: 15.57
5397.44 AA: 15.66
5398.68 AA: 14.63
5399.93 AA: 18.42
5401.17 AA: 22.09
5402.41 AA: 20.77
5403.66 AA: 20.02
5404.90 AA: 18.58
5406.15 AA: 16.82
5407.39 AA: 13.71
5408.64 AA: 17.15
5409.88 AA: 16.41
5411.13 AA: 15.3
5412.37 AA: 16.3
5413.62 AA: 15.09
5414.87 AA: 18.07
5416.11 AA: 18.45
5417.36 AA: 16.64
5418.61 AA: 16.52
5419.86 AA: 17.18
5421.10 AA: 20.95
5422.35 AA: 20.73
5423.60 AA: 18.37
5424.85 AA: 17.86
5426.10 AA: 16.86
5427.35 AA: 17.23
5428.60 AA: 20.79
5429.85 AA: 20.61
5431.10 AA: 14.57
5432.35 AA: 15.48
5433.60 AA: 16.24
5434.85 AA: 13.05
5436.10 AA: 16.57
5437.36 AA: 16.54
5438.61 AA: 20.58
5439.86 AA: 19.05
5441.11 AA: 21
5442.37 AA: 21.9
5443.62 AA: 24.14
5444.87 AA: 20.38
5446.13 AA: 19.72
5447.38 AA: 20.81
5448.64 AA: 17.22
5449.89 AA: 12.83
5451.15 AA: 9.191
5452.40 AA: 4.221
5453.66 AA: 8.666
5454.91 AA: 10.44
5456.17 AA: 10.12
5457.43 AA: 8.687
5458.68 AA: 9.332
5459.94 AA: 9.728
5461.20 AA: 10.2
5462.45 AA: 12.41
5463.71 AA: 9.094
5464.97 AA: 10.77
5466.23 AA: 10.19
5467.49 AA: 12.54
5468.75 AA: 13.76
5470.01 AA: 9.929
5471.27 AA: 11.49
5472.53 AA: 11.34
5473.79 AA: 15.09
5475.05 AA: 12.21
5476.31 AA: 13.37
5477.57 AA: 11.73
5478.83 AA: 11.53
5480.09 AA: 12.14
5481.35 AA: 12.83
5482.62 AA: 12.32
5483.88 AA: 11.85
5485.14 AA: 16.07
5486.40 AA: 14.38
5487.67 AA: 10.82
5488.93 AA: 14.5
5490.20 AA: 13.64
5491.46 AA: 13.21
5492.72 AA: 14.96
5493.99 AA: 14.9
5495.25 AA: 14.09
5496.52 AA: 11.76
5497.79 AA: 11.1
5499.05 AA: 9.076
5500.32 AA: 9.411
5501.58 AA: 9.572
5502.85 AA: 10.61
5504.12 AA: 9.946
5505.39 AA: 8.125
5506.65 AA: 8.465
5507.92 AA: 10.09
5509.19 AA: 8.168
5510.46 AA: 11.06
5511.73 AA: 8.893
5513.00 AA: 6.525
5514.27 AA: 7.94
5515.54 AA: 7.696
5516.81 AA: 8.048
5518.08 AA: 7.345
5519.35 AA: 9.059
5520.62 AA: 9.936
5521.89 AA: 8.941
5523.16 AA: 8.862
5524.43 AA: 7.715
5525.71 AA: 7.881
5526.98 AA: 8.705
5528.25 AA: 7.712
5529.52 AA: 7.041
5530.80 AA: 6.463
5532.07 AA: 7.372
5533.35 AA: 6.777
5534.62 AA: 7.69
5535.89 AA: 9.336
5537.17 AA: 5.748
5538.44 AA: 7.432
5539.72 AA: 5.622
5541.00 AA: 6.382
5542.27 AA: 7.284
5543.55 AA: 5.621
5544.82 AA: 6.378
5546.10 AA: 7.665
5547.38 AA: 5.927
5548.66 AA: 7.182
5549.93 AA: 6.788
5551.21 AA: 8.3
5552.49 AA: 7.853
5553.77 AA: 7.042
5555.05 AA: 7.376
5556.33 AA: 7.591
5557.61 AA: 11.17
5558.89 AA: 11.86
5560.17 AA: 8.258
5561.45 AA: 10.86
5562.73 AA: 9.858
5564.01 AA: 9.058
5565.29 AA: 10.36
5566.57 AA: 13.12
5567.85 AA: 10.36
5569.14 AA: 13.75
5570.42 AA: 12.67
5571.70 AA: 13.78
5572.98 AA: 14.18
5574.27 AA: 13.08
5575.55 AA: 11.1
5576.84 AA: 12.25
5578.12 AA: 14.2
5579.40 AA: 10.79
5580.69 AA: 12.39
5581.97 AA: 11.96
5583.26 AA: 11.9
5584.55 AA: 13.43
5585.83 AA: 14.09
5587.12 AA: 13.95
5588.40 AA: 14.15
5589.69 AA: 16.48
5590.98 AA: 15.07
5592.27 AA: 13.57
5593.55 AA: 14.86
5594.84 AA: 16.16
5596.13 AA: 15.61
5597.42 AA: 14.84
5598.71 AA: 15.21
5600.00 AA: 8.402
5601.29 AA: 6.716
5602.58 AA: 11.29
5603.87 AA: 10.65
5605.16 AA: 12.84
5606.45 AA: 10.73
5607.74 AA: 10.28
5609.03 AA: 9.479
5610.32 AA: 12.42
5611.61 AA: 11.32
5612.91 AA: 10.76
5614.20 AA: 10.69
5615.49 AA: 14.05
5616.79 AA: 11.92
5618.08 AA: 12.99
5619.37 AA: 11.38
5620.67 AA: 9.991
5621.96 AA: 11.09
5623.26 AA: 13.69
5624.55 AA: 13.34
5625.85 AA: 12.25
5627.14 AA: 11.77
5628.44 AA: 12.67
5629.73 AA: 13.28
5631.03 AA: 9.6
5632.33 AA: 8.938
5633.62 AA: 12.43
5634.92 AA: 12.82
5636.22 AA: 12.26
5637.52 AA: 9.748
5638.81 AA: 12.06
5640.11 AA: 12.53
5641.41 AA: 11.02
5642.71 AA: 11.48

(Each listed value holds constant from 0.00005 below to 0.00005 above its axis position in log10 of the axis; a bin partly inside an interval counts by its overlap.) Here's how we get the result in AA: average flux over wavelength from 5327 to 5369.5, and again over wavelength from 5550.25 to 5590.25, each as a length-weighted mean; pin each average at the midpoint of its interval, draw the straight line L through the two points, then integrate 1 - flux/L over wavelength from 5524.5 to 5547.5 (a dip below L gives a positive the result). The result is 9.3 AA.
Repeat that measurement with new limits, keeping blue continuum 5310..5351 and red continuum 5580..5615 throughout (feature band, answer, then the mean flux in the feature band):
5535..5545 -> 4.7 AA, 6.77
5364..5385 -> -2.3 AA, 15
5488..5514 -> 4.3 AA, 10.9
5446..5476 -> 3.7 AA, 11.5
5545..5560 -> 5.6 AA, 8.02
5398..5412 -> -4.3 AA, 17.6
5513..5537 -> 9.2 AA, 7.94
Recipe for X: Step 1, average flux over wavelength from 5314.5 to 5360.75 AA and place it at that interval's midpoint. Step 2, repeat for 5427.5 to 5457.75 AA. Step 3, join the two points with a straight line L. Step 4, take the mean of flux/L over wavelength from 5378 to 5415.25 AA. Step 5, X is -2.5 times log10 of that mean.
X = -0.14 mag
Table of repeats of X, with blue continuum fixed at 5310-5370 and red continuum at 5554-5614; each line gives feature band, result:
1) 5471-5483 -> 0.04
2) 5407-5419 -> -0.22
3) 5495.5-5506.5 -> 0.26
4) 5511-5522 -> 0.46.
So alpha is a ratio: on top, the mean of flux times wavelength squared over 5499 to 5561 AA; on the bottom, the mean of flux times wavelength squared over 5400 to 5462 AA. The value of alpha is 0.51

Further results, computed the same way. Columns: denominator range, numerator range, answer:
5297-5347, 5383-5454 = 1.29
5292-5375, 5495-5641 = 0.81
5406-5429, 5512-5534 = 0.47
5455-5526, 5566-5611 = 1.22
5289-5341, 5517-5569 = 0.64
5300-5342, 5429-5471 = 1.07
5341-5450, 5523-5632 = 0.68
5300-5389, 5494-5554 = 0.61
